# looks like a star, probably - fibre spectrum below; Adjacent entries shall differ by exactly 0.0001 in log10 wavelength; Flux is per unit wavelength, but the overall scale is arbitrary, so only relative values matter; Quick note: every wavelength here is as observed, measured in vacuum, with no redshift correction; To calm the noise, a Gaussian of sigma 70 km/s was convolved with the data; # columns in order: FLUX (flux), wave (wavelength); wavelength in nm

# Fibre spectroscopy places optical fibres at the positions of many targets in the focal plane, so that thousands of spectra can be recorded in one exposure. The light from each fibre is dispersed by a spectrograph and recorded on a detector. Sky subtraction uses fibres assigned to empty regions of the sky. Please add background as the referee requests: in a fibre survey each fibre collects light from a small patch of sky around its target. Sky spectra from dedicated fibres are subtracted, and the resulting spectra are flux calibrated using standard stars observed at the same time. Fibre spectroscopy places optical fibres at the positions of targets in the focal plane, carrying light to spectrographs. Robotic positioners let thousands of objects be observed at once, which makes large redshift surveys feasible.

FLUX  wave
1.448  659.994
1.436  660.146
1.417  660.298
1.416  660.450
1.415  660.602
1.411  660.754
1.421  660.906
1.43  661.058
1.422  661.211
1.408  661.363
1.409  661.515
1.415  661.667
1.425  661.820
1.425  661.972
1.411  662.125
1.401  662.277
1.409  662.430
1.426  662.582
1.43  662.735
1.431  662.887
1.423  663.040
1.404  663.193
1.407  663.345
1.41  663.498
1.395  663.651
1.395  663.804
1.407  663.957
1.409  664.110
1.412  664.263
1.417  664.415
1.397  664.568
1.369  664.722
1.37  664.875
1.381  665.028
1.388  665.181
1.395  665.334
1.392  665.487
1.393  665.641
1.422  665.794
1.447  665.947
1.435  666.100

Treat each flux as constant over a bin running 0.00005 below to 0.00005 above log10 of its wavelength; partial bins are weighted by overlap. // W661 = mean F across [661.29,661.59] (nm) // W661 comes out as 1.41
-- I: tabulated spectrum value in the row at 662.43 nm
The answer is 1.409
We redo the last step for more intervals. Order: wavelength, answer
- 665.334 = 1.395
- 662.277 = 1.401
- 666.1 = 1.435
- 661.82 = 1.425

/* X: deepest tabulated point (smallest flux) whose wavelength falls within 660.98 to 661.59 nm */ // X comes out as 1.408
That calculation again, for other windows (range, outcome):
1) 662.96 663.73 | 1.395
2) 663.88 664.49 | 1.407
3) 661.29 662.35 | 1.401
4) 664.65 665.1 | 1.369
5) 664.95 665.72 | 1.381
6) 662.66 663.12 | 1.423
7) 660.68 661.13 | 1.411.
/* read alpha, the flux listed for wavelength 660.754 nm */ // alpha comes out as 1.411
